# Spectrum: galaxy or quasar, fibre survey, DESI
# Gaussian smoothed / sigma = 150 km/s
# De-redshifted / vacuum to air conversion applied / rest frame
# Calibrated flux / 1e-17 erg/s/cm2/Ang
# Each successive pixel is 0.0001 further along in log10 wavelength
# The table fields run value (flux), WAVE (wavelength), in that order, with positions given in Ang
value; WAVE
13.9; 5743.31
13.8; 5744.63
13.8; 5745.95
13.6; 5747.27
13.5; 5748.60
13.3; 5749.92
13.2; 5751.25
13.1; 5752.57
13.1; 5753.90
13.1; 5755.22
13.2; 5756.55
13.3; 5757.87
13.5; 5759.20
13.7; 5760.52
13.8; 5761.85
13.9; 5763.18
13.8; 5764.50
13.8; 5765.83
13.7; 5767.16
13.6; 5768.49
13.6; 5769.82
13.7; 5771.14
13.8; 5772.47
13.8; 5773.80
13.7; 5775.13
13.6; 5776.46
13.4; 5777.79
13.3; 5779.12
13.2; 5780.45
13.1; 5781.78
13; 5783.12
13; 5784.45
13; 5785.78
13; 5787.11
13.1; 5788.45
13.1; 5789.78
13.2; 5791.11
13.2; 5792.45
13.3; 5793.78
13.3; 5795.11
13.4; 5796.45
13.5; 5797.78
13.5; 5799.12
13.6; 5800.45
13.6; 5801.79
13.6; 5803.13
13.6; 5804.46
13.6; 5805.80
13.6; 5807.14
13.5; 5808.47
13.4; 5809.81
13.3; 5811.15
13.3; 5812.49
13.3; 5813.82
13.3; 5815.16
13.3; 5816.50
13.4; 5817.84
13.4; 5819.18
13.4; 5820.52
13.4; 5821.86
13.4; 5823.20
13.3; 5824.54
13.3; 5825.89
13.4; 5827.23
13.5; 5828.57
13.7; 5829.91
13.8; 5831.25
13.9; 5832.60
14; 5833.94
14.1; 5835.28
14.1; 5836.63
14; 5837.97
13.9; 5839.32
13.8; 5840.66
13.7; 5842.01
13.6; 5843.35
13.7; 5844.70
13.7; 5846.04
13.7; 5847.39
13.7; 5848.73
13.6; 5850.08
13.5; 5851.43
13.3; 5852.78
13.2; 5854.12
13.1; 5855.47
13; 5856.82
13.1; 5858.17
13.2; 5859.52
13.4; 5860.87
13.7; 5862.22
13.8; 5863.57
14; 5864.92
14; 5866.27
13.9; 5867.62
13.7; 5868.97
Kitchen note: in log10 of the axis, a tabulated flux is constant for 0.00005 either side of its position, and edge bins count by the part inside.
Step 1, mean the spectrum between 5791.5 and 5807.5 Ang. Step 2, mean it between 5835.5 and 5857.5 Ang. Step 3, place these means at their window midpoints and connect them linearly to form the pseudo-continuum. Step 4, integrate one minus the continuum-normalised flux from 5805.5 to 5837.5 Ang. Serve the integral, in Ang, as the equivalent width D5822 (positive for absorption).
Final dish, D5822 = 0.0 Ang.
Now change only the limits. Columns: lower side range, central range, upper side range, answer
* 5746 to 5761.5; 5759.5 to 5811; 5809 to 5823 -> -0.4 Ang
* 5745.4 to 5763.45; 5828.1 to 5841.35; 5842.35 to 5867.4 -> -0.4 Ang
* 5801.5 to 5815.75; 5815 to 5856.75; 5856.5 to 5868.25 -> -0.2 Ang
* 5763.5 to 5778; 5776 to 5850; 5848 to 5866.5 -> 0.6 Ang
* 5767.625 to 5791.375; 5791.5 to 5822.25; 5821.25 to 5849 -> 0.2 Ang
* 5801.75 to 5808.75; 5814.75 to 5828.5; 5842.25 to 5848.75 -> 0.3 Ang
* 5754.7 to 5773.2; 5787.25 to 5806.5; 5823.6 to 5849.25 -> 0.4 Ang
